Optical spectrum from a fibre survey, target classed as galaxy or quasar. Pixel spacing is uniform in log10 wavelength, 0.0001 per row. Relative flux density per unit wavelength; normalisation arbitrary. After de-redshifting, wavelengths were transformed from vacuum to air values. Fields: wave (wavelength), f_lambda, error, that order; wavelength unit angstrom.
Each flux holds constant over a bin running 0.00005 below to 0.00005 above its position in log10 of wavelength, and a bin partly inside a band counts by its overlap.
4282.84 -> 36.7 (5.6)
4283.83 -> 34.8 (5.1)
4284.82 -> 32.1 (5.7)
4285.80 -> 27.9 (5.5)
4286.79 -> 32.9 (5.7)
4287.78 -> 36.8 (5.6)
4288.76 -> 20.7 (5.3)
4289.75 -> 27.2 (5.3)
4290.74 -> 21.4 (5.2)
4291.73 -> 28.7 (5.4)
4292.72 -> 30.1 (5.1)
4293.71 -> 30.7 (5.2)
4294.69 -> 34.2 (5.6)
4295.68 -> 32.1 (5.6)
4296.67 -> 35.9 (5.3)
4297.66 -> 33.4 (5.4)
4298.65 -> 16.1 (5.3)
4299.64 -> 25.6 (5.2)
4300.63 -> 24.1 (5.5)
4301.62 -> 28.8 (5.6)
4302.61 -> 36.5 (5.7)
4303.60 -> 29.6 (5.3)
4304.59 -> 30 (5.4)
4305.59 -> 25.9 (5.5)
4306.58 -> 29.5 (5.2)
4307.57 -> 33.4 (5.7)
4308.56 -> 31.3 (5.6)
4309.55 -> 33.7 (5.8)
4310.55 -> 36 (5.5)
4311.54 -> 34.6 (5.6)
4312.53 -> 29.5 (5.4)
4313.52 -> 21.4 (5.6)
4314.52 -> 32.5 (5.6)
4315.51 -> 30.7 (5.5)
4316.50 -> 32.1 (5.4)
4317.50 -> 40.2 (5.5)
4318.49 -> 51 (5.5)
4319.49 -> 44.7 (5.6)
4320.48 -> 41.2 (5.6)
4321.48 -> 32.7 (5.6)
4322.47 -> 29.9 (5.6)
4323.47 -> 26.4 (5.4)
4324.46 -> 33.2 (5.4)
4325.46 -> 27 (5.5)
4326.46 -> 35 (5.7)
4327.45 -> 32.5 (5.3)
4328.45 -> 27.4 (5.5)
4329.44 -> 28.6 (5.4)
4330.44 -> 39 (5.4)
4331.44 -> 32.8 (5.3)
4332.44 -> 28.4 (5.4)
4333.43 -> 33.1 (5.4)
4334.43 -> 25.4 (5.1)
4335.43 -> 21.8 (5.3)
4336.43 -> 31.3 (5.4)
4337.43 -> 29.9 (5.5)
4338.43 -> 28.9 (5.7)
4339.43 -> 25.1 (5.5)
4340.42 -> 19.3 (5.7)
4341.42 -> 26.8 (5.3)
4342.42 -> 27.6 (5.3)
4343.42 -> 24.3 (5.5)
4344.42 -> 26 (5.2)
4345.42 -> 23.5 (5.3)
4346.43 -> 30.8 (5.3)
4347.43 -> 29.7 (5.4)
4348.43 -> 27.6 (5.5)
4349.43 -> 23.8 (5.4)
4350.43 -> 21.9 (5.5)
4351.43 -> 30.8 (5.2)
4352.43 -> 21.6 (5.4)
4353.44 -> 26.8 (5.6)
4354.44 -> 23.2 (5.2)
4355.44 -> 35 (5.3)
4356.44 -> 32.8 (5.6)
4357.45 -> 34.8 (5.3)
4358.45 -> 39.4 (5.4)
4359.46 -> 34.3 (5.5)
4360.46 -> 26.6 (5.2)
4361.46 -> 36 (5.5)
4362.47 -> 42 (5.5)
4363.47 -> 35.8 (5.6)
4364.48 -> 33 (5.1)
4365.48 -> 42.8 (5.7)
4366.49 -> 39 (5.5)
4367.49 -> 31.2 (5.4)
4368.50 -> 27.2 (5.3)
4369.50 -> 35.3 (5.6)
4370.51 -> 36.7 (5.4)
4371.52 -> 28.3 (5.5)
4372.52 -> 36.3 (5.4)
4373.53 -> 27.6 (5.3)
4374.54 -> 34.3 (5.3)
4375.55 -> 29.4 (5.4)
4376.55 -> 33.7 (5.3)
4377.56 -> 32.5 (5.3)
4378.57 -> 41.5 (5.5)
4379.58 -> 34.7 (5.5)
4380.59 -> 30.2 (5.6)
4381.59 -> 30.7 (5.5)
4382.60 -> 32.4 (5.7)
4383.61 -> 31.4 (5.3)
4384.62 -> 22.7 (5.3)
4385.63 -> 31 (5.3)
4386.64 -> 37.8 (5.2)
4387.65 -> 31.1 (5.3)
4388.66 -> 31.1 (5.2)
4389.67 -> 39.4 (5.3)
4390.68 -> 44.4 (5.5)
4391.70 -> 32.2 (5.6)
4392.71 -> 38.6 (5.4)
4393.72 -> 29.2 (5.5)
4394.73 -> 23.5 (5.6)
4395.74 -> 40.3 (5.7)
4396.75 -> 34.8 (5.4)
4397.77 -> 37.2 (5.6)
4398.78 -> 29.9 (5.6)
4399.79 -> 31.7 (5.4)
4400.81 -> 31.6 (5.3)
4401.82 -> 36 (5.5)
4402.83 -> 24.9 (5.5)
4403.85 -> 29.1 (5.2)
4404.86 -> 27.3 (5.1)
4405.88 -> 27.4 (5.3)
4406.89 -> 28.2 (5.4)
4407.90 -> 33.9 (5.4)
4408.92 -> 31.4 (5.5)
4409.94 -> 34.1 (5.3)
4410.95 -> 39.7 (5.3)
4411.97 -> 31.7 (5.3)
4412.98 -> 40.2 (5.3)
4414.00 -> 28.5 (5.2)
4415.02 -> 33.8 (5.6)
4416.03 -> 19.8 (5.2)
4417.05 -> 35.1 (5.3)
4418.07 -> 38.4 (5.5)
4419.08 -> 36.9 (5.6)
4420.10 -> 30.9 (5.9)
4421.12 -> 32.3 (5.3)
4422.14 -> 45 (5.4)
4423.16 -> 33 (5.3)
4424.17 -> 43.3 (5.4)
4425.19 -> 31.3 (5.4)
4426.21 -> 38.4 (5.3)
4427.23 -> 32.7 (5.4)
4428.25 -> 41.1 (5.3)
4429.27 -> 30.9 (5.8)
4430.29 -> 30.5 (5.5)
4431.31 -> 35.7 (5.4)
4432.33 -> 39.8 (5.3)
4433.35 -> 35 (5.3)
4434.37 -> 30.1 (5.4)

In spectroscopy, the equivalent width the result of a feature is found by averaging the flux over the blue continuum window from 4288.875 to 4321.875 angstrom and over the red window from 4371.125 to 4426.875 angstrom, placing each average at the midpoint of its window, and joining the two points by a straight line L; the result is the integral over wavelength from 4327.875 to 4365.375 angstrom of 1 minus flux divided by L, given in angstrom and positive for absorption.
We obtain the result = 3.2 angstrom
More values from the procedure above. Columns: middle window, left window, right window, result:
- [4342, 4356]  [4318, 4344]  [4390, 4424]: 2.1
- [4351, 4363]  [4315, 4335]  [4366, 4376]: 0.3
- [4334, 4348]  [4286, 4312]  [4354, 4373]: 2.7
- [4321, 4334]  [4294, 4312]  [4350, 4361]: -0.4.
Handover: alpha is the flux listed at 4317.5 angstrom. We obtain 40.2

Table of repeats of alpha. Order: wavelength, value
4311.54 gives 34.6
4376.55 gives 33.7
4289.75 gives 27.2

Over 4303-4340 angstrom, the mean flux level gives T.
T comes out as 31.8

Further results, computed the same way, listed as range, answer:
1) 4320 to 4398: 31.4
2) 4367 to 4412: 32.5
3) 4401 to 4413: 31.7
